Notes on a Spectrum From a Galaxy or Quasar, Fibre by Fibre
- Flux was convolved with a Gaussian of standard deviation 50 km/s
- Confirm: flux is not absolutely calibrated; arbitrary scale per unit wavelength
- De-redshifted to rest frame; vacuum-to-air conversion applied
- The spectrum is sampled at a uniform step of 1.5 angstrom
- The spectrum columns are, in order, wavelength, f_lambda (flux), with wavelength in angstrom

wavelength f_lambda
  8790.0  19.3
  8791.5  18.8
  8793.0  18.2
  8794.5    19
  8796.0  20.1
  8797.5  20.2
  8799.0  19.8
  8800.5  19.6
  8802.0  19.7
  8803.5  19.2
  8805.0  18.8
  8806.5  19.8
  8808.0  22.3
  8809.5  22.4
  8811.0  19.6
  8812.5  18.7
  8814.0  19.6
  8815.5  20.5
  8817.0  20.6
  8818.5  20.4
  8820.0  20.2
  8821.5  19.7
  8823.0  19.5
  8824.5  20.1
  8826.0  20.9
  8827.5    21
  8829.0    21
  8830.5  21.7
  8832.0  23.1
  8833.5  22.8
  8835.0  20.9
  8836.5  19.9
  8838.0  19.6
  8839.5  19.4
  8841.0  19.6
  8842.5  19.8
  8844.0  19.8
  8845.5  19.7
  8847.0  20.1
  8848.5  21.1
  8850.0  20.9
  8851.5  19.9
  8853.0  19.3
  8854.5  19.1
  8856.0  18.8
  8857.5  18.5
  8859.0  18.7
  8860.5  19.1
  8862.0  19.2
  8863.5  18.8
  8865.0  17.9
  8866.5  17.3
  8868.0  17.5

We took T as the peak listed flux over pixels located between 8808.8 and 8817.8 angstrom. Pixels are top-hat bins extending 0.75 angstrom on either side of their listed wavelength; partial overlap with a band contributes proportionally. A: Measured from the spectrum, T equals 22.4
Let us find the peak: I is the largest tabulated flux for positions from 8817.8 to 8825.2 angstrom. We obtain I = 20.4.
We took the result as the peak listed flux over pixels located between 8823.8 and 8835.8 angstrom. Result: 23.1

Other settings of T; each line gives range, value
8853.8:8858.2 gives 19.1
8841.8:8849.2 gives 21.1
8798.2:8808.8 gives 22.3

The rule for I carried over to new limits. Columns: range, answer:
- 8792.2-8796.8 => 20.1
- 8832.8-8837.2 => 22.8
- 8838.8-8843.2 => 19.8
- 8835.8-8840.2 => 19.9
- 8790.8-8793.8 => 18.8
